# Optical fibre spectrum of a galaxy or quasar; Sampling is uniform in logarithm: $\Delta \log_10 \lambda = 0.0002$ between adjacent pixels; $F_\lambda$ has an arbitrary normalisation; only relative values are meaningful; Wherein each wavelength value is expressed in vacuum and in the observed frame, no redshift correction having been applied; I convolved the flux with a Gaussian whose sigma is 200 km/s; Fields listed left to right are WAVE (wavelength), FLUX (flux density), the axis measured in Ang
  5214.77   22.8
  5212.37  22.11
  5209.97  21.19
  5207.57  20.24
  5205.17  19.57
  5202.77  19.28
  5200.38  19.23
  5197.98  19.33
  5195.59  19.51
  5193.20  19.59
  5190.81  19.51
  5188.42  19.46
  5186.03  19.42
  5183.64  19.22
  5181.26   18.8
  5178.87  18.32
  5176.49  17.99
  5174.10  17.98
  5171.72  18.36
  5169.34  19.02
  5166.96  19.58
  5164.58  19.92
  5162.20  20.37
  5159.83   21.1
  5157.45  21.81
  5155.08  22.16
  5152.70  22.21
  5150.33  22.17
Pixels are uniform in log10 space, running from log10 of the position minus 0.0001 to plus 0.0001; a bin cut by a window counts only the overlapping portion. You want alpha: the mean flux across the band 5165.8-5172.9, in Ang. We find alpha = 19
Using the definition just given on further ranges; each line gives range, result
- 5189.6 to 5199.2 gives 19.5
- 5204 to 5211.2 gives 20.3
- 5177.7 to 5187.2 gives 18.9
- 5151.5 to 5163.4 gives 21.5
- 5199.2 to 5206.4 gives 19.4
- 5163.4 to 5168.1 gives 19.7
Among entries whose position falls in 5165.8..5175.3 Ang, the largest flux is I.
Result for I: 19.58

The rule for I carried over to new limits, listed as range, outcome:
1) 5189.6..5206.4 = 19.59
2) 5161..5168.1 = 20.37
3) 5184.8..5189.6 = 19.46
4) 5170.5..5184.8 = 19.22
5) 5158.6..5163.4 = 21.1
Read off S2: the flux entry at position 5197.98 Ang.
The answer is 19.33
